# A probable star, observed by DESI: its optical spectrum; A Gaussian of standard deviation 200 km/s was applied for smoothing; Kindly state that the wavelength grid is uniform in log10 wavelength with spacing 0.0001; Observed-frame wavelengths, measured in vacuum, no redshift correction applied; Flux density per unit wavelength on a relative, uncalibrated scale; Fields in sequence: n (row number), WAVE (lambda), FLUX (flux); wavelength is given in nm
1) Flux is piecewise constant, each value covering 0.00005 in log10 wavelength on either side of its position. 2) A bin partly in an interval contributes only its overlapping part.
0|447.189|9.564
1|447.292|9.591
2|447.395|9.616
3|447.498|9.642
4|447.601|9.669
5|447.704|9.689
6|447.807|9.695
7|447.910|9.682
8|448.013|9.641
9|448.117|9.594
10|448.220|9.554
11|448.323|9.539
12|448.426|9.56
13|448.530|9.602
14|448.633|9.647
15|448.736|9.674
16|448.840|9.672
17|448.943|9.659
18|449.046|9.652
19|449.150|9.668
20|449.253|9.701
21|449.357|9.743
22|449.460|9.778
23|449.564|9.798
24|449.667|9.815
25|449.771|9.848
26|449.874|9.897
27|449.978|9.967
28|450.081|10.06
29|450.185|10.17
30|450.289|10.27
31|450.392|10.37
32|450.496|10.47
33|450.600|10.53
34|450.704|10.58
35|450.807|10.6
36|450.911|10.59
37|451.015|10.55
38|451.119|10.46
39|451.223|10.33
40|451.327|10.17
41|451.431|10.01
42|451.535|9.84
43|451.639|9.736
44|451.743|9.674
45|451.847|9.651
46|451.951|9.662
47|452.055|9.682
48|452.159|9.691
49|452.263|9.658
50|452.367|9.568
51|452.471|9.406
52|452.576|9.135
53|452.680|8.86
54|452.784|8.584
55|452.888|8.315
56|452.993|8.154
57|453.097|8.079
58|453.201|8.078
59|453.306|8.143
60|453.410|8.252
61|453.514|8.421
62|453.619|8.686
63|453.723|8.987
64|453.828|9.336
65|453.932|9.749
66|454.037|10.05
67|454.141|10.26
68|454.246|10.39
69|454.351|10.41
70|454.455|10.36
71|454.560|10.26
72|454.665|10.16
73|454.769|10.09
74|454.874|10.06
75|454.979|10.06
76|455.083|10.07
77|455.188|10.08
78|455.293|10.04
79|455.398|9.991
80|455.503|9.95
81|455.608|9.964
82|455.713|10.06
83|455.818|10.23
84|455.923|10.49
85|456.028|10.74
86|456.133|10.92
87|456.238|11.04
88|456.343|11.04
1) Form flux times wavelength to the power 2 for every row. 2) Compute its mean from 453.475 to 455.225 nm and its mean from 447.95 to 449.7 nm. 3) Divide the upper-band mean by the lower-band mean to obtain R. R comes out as 1.0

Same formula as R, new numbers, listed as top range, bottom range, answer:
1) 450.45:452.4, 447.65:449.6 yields 1.06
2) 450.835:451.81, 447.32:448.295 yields 1.07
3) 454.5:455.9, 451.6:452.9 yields 1.09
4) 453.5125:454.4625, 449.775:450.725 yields 0.96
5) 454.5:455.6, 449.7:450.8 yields 1.01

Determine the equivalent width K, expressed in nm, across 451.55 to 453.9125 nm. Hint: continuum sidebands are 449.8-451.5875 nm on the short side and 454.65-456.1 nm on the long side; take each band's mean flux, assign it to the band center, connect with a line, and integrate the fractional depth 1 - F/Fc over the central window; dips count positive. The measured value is 0.28 nm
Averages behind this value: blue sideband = 10.3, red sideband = 10.2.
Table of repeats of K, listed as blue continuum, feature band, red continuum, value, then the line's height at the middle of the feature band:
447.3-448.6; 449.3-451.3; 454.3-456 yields -0.08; 9.79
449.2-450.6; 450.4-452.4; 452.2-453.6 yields -0.16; 9.34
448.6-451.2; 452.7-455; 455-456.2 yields 0.20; 10.2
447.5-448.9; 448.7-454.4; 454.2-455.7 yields 0.13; 9.88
